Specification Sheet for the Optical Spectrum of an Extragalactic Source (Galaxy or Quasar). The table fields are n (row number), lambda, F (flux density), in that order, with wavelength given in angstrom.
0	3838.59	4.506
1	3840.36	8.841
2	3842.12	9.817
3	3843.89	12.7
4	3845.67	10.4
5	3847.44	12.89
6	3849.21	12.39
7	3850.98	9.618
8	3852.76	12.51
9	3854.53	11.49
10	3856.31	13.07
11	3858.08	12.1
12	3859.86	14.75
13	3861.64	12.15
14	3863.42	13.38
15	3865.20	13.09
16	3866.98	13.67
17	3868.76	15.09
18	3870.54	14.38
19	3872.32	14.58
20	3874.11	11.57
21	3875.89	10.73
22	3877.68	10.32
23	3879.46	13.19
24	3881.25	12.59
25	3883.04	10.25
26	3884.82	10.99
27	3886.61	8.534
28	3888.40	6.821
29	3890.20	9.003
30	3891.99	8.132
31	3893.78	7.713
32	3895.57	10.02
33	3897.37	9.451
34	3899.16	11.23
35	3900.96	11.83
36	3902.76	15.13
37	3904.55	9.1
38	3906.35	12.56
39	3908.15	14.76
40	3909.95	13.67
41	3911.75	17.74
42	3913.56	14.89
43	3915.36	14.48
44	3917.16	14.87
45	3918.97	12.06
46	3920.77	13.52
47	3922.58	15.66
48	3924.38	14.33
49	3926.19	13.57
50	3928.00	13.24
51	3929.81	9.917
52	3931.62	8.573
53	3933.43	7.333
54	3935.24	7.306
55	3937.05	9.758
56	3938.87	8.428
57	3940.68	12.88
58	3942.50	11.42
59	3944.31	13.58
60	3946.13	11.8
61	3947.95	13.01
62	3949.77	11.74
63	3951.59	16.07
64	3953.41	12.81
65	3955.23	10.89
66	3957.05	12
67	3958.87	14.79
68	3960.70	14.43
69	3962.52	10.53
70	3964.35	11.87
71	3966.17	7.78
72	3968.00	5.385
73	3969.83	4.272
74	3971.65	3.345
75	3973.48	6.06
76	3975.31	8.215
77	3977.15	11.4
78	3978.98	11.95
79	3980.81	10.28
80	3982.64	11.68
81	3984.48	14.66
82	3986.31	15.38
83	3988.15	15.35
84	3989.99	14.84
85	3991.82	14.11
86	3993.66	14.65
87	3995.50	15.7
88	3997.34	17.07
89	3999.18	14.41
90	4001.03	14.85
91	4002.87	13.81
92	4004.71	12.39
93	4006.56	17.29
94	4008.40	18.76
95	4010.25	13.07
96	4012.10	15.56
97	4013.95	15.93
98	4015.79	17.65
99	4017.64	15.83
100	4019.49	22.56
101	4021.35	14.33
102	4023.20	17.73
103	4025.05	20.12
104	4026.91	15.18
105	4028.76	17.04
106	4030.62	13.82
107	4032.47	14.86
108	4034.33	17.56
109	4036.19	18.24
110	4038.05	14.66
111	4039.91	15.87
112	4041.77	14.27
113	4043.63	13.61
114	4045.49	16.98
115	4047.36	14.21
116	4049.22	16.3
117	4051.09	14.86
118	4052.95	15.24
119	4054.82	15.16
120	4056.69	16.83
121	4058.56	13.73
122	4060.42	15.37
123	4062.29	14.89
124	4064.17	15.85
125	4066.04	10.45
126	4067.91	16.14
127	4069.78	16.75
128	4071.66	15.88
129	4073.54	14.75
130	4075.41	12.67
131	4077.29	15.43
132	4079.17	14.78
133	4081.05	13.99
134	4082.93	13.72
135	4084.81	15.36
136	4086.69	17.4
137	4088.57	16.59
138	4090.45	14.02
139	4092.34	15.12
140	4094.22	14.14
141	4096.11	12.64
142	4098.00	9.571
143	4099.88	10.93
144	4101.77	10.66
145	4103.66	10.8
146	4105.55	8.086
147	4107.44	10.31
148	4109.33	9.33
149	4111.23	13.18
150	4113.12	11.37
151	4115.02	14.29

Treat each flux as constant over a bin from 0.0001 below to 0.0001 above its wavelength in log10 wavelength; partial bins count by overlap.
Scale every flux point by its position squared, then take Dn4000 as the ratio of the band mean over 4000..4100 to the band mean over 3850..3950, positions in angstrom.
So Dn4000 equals 1.38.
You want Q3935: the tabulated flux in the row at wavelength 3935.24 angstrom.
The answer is 7.306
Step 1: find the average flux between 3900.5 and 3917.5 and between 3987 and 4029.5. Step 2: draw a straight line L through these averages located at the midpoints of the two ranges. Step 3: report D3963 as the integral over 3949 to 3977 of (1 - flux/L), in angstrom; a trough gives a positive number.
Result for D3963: 9.3 angstrom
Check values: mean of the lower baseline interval 13.9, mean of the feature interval 10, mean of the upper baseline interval 16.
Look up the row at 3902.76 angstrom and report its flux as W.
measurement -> 15.13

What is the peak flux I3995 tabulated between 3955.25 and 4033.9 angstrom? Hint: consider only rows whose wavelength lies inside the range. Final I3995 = 22.56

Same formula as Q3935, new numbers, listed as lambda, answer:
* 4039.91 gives 15.87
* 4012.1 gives 15.56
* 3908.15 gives 14.76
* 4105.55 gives 8.086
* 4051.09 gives 14.86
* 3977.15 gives 11.4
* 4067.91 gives 16.14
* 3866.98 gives 13.67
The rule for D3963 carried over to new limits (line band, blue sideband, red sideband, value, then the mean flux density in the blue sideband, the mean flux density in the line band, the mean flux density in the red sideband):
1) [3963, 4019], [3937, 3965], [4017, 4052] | 5.8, 12.3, 12.9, 16.2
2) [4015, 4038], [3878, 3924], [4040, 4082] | -4.3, 11.9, 17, 14.9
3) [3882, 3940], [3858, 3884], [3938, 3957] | 5.1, 12.8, 11.4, 12.3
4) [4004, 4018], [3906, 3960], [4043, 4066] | -1.6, 12.6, 15.9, 15.1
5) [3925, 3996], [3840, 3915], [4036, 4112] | 8.4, 11.9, 11.3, 14.1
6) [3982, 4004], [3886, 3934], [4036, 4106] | -2.7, 11.8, 14.7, 14.4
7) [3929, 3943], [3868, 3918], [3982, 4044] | 4.1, 11.9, 9.39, 15.7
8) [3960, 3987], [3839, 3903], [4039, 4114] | 6.3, 11.4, 9.74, 13.9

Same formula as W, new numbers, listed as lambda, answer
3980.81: 10.28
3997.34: 17.07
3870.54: 14.38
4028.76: 17.04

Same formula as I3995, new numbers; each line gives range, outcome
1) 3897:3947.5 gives 17.74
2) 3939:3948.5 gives 13.58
